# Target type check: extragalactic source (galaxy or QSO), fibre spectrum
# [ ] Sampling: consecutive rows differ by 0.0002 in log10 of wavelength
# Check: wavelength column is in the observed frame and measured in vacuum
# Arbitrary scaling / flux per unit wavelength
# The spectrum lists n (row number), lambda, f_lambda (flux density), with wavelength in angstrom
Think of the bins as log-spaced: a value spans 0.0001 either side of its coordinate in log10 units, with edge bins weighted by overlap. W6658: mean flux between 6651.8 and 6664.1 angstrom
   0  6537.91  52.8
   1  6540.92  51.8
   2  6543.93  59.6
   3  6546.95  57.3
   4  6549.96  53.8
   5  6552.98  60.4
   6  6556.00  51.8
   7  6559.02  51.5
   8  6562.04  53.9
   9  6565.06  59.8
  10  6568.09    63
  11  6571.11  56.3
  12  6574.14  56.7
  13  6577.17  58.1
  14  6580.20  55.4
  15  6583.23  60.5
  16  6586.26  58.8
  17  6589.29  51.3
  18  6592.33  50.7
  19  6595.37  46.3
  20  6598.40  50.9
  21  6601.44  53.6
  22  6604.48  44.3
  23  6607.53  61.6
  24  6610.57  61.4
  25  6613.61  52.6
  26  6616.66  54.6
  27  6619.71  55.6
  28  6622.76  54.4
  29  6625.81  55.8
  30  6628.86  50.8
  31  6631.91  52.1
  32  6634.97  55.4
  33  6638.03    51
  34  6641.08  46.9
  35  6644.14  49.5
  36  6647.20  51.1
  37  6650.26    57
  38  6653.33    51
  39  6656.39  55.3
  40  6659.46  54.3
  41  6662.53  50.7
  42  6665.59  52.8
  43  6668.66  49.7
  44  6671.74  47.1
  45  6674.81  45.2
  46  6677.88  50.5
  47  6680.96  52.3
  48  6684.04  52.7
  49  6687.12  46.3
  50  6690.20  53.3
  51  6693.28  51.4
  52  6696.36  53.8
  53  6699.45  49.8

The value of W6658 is 52.9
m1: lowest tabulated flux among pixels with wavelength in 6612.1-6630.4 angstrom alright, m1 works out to 50.8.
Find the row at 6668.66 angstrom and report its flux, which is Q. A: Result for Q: 49.7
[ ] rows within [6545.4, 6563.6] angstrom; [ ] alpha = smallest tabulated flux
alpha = 51.5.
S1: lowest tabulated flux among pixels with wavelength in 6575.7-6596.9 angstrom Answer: 46.3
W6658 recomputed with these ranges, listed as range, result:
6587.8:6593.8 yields 51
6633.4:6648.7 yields 50.8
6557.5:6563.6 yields 52.8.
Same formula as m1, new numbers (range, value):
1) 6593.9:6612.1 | 44.3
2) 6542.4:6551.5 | 53.8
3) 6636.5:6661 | 46.9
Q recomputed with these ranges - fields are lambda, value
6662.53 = 50.7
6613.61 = 52.6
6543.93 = 59.6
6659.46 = 54.3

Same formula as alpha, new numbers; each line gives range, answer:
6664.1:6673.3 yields 47.1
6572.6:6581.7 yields 55.4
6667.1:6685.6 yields 45.2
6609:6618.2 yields 52.6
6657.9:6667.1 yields 50.7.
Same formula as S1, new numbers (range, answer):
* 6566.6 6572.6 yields 56.3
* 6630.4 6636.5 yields 52.1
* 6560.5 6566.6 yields 53.9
